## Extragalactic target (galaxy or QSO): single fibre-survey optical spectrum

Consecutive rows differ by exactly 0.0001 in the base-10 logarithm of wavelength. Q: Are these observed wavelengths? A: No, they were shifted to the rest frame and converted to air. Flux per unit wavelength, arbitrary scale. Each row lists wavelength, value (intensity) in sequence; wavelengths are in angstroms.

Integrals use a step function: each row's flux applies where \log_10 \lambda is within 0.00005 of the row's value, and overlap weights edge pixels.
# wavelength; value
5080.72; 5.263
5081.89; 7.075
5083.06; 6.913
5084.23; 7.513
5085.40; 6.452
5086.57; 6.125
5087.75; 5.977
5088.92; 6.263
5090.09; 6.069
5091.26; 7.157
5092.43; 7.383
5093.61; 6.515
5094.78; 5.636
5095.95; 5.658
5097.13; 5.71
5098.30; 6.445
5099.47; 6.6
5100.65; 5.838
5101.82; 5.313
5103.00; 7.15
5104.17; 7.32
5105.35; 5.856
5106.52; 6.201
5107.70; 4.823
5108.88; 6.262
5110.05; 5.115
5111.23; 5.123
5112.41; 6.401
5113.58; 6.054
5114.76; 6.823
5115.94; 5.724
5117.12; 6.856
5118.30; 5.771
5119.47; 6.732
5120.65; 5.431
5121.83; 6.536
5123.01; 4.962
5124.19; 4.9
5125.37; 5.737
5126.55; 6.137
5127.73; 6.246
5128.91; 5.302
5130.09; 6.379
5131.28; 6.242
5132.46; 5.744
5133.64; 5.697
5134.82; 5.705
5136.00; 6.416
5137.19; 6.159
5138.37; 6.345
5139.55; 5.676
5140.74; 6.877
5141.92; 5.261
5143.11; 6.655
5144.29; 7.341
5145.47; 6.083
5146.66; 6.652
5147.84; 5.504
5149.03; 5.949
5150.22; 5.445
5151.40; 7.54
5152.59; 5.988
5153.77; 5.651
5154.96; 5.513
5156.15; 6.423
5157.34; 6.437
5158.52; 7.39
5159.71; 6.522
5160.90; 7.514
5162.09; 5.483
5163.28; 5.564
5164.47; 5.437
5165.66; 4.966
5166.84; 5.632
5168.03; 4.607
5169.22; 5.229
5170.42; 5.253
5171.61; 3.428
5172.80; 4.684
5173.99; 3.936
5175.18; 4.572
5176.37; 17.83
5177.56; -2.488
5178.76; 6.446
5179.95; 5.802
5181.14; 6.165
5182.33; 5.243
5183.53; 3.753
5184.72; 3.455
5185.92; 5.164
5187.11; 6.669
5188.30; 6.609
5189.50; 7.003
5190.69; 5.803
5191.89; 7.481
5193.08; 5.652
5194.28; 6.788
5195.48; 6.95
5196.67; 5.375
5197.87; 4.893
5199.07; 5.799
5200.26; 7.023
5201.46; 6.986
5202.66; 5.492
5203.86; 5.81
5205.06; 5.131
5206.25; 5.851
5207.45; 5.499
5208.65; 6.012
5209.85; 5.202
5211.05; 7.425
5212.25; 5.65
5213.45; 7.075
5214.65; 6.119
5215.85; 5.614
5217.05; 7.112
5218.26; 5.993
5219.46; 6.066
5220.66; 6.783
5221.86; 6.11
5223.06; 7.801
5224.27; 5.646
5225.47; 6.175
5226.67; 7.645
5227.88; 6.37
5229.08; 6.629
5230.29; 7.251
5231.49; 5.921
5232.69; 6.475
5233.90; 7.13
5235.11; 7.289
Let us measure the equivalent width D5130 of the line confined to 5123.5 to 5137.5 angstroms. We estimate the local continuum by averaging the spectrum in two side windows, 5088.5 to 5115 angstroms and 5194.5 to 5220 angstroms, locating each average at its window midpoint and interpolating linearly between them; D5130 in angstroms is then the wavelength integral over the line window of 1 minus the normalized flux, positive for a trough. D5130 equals 0.6 angstroms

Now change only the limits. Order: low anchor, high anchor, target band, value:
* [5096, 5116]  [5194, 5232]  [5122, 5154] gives 0.38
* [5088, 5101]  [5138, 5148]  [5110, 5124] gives 0.75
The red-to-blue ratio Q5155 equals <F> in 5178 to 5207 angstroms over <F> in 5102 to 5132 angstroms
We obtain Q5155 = 1.0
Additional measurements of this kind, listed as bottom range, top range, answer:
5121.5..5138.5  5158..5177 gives 1.04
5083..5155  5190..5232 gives 1.02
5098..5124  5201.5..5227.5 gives 1.03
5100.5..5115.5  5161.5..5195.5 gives 0.93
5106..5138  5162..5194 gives 0.94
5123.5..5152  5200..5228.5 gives 1.03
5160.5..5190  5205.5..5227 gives 1.15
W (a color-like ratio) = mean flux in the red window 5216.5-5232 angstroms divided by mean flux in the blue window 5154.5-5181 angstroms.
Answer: 1.1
